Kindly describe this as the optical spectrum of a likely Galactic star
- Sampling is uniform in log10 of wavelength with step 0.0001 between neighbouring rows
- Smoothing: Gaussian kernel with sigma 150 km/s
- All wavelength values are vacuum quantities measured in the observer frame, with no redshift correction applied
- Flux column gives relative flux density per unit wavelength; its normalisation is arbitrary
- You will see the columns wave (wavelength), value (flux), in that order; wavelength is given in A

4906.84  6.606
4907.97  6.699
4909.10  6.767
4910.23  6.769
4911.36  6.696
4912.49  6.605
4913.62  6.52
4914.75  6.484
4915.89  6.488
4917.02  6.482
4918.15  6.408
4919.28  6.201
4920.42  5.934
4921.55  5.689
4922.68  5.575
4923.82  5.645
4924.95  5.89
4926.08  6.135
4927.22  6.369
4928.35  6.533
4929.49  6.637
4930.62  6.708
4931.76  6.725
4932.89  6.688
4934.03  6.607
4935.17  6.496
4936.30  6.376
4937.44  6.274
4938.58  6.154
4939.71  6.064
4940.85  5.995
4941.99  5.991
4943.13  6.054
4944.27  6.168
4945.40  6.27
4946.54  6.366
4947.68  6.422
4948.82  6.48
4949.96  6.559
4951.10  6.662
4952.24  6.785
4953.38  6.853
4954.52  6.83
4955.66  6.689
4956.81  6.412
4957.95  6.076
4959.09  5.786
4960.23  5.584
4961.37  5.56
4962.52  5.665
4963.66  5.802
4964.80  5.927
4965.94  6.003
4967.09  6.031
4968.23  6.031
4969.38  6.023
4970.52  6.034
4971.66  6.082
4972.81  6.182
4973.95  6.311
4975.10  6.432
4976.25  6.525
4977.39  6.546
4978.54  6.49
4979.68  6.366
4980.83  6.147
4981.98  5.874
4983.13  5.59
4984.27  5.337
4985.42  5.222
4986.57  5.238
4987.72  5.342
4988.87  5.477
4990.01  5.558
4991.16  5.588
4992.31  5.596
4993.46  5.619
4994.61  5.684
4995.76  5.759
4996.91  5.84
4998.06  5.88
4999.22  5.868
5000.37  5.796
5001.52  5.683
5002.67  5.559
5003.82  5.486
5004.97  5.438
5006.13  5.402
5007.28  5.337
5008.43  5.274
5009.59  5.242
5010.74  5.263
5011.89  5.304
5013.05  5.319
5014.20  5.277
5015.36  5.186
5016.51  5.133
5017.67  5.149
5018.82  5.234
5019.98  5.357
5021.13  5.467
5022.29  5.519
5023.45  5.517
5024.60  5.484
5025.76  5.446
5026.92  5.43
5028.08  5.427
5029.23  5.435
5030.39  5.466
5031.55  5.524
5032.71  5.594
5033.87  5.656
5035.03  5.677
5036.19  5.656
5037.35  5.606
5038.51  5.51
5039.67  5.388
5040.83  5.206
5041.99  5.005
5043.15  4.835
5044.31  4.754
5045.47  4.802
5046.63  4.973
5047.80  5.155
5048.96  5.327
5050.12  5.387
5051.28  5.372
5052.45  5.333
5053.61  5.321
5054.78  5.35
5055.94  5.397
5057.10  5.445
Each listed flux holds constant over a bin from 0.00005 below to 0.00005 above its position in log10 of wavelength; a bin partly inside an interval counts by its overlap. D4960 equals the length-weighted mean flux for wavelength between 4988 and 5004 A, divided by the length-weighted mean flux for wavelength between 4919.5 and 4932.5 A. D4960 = 0.92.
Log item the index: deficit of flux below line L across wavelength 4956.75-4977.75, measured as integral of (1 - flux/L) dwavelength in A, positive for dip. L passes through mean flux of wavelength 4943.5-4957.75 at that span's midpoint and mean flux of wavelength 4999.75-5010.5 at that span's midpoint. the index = 0.5 A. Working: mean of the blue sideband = 6.52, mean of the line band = 6.04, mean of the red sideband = 5.47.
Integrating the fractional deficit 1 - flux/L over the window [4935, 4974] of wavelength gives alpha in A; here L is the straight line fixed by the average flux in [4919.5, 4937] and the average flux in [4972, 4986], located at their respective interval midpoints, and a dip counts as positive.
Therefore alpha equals -0.2 A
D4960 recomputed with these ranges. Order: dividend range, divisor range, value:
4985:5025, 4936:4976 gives 0.88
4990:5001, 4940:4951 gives 0.91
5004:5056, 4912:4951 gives 0.85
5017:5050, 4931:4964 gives 0.85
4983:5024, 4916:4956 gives 0.86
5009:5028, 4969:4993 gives 0.90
